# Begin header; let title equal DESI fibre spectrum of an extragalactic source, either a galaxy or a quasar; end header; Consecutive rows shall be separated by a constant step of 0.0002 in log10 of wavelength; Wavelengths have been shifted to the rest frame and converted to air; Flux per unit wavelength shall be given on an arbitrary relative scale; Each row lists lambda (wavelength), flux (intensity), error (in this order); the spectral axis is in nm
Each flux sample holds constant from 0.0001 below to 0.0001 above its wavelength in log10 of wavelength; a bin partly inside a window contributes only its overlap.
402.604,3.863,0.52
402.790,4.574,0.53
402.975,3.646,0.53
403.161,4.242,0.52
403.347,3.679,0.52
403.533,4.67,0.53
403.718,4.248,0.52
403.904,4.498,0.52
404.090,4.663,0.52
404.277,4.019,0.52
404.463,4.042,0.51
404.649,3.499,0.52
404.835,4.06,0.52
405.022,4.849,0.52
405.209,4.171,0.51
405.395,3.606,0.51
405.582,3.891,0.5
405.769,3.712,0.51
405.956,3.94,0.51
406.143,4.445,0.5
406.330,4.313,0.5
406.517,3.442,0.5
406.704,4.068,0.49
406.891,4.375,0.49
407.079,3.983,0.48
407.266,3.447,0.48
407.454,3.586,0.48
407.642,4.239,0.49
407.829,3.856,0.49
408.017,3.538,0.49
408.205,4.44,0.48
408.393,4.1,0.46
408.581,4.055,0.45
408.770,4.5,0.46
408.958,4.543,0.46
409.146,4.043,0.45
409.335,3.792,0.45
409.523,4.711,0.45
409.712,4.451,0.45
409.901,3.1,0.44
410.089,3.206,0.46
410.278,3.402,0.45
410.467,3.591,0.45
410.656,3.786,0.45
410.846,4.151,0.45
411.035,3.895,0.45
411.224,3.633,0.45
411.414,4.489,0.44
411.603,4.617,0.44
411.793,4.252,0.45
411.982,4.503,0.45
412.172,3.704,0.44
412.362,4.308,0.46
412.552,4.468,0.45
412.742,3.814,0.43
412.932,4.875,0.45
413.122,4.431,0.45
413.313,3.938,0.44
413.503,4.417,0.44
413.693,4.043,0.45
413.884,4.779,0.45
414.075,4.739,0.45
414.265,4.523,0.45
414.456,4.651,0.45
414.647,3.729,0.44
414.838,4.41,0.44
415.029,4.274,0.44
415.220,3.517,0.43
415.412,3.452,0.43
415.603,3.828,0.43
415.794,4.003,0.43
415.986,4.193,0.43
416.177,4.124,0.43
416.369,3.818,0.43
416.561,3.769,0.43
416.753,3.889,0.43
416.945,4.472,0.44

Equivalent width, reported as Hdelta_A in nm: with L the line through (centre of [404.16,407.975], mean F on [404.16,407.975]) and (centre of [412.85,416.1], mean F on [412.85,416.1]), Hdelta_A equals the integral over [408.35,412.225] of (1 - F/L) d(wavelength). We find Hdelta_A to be 0.07 nm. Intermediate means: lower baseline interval 3.98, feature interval 4.03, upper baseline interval 4.22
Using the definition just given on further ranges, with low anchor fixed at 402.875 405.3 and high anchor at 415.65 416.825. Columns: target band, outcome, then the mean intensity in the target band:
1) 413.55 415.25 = -0.143 nm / 4.33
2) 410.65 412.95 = -0.083 nm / 4.18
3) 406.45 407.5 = 0.074 nm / 3.84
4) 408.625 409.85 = -0.060 nm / 4.28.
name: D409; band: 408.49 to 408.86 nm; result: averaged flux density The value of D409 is 4.27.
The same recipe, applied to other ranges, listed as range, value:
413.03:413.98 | 4.32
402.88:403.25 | 3.95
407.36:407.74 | 3.91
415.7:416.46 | 4.04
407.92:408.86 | 4.12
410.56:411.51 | 3.99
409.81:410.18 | 3.16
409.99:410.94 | 3.62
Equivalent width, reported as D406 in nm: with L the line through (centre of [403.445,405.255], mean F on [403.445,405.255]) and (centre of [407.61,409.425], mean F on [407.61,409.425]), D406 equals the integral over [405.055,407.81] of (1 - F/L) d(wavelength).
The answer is 0.15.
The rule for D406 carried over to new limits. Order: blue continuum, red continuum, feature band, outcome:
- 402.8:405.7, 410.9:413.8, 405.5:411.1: 0.30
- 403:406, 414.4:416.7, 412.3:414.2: -0.19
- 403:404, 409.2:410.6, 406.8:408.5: -0.01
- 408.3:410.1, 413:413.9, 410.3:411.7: 0.06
